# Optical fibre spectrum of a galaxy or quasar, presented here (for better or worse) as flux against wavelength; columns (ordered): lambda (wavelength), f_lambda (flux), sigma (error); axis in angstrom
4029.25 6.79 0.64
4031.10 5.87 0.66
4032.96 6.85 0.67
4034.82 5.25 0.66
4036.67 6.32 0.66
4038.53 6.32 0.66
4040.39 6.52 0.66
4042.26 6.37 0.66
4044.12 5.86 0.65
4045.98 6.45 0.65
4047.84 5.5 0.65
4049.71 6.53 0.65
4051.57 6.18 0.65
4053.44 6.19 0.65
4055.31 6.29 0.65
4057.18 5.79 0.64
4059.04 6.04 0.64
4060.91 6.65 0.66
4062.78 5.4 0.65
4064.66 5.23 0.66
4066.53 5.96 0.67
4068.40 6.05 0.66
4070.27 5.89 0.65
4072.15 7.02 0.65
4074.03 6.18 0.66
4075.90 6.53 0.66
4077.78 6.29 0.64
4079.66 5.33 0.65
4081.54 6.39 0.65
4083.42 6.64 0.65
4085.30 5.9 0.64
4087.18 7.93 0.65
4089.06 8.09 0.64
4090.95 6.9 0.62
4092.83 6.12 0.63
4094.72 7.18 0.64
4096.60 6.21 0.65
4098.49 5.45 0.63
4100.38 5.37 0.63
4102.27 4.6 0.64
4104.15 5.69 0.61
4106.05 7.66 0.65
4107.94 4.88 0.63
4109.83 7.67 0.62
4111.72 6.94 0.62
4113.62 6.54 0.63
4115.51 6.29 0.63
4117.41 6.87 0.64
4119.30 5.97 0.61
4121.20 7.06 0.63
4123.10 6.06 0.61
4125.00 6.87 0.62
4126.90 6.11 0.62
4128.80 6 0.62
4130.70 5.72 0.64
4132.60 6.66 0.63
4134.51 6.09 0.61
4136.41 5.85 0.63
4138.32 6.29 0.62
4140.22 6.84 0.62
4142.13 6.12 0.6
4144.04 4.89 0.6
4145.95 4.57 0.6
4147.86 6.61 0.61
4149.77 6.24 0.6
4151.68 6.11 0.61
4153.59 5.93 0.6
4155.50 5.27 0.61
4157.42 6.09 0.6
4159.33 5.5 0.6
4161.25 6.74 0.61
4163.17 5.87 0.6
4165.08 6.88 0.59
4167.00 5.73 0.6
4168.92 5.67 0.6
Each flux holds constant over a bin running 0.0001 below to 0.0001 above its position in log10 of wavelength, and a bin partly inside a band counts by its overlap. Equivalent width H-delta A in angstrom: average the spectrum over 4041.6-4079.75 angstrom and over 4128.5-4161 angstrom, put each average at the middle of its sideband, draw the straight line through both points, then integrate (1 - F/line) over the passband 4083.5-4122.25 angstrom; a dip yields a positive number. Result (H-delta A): -2.9 angstrom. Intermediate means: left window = 6.1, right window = 5.94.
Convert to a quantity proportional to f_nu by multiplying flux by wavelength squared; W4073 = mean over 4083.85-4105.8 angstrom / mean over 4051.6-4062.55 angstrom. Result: 1.06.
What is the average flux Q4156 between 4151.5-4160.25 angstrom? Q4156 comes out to 5.75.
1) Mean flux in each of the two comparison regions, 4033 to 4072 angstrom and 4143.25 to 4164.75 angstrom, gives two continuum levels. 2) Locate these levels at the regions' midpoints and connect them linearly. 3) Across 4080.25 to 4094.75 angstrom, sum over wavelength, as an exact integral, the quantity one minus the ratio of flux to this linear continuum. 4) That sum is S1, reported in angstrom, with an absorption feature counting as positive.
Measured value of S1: -2.0 angstrom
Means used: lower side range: 6.08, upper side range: 5.84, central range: 6.84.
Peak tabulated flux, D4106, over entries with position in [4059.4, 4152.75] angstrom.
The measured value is 8.09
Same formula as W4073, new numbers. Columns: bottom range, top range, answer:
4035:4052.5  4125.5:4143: 1.05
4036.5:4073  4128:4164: 1.02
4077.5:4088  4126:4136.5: 0.97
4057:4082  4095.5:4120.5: 1.04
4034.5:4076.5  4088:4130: 1.07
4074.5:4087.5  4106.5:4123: 1.05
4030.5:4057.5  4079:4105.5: 1.05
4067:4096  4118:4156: 0.95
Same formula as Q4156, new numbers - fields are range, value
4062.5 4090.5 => 6.35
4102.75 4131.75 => 6.4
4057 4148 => 6.23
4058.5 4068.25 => 5.86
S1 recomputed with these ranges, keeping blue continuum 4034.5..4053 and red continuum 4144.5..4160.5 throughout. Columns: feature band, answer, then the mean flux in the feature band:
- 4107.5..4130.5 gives -2.16 angstrom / 6.45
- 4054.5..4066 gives 0.39 angstrom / 5.9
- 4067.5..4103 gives -1.86 angstrom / 6.33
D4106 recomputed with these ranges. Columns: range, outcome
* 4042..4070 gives 6.65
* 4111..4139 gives 7.06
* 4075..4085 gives 6.64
